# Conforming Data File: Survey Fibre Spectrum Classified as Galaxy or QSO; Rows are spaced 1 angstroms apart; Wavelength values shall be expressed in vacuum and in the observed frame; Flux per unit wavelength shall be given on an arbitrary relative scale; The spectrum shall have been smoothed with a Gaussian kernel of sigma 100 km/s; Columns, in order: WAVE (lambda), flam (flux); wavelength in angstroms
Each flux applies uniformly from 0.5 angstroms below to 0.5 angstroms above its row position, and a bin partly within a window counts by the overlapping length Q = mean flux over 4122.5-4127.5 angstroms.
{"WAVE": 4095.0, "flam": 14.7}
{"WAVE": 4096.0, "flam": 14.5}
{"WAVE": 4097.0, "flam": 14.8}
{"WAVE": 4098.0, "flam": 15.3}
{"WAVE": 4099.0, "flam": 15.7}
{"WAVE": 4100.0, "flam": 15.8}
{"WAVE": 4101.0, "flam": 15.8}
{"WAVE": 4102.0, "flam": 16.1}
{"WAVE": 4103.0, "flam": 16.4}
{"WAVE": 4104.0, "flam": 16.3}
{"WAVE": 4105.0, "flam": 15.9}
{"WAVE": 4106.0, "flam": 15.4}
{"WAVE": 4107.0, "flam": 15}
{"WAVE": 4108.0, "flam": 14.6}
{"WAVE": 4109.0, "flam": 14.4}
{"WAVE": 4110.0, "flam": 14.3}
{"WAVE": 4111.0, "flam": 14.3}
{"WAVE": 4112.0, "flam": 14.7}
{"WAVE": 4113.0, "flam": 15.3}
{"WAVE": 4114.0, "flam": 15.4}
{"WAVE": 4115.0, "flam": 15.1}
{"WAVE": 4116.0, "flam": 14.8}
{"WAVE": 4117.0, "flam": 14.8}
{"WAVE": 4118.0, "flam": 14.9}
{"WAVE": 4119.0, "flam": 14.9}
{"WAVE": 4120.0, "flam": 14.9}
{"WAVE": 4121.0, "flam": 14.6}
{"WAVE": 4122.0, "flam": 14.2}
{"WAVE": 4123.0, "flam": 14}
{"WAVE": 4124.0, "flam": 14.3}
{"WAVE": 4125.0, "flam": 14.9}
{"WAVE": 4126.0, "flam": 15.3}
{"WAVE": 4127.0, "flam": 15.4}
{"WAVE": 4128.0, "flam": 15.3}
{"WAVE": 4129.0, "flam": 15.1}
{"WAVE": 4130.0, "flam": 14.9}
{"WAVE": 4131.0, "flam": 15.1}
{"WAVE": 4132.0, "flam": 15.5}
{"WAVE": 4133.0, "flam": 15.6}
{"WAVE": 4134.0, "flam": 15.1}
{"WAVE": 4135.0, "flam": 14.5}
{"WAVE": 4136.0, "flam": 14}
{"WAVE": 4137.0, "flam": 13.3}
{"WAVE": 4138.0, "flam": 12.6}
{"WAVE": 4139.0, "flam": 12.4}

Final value 14.8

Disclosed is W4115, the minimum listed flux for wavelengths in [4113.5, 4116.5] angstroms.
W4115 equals 14.8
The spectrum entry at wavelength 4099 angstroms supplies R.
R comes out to 15.7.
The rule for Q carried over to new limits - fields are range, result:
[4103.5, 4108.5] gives 15.4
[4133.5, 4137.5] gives 14.2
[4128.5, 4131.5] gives 15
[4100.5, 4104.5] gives 16.2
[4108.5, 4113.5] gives 14.6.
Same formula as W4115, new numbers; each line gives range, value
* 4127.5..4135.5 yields 14.5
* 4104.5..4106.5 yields 15.4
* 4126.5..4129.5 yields 15.1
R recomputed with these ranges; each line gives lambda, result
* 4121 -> 14.6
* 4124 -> 14.3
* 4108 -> 14.6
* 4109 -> 14.4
